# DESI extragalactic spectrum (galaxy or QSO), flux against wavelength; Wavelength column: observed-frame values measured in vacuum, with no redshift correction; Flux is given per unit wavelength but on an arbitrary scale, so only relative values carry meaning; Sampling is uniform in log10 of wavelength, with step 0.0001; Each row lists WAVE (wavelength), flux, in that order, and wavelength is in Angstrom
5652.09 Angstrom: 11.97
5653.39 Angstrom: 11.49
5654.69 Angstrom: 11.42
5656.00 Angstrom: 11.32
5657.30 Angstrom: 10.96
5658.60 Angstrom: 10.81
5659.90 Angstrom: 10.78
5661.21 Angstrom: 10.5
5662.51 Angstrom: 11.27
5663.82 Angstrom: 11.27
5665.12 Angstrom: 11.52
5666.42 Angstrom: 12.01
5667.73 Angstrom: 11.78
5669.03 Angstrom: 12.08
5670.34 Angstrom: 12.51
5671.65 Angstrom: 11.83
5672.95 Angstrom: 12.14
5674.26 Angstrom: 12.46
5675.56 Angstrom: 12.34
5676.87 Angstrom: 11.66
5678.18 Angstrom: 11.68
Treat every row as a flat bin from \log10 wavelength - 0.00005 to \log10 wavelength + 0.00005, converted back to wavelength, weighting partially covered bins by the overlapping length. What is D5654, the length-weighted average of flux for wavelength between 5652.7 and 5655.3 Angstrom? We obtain 11.5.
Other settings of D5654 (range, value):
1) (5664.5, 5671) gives 12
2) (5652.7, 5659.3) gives 11.2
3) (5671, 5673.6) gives 12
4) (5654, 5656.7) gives 11.3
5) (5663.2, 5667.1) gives 11.6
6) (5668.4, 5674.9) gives 12.2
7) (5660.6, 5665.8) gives 11.2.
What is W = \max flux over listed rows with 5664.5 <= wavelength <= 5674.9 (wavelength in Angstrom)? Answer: 12.51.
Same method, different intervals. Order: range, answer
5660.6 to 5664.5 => 11.27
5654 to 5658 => 11.42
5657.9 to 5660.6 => 10.81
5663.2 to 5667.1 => 12.01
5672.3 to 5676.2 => 12.46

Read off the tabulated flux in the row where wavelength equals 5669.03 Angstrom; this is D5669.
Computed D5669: 12.08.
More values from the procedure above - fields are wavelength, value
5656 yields 11.32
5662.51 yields 11.27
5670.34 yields 12.51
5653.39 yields 11.49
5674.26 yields 12.46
